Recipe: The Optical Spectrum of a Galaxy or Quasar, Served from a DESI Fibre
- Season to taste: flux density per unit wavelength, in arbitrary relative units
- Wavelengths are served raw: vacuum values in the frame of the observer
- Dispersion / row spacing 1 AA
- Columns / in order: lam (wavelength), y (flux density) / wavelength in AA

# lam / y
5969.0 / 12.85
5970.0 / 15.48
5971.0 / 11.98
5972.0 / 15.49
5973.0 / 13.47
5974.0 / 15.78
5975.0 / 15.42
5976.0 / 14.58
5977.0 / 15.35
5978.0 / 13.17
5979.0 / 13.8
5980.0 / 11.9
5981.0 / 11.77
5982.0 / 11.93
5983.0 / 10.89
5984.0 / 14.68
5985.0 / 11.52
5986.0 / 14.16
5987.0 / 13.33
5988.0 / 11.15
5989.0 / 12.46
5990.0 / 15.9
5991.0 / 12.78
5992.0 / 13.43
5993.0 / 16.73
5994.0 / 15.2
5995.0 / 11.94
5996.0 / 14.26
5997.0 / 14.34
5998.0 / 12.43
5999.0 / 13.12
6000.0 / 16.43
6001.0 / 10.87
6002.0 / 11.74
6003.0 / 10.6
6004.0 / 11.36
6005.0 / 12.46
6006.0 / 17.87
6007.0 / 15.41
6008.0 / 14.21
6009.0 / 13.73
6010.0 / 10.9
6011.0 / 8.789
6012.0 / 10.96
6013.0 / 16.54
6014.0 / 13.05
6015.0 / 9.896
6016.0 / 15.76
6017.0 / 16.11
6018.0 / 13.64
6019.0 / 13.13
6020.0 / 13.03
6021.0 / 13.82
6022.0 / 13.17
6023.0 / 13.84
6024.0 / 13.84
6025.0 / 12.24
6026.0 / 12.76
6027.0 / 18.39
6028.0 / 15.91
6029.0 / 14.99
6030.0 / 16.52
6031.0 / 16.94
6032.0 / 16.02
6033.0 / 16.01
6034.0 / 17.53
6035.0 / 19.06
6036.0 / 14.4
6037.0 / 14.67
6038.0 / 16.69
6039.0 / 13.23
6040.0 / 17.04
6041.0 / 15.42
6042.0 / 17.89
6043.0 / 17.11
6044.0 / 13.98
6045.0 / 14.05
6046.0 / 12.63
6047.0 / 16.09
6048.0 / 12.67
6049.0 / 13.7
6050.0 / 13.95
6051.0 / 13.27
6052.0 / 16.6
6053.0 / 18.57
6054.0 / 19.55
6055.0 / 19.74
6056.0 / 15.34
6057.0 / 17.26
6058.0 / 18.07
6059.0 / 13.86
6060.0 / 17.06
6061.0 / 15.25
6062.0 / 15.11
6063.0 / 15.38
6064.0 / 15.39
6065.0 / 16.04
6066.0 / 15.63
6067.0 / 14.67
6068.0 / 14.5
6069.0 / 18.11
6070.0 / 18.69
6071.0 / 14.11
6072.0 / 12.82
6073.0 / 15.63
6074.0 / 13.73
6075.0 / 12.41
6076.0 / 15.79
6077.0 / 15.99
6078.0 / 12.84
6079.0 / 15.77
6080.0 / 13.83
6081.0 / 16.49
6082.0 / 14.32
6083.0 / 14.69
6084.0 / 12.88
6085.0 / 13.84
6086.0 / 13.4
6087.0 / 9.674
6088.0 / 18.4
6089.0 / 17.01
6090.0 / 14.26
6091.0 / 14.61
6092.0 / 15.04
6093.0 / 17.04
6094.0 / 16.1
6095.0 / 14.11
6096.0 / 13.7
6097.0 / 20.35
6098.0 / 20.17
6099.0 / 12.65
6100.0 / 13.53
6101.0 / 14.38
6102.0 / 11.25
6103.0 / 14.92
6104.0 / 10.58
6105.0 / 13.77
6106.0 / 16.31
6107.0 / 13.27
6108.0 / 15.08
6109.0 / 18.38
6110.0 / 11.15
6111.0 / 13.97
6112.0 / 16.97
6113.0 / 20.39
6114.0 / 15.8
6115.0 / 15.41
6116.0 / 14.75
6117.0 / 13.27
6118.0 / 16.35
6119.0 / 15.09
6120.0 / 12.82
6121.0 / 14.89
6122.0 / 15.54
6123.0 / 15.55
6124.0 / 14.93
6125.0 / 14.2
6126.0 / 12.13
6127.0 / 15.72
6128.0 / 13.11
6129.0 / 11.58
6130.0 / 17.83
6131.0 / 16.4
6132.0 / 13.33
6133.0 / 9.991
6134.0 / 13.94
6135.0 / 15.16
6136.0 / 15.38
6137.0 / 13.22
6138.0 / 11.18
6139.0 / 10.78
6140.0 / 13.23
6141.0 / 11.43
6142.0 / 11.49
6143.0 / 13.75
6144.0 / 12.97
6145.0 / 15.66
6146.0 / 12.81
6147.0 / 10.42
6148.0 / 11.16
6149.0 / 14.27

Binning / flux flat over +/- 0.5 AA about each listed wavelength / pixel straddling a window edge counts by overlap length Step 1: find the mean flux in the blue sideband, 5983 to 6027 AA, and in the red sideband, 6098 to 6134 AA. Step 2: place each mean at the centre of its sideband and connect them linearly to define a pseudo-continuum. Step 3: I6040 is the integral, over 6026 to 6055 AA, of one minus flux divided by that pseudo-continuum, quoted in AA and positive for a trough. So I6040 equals -4.4 AA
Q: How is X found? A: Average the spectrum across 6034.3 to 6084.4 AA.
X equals 15.5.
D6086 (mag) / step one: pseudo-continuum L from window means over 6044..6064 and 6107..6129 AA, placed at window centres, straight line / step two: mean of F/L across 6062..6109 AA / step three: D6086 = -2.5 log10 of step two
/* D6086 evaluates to 0.03 mag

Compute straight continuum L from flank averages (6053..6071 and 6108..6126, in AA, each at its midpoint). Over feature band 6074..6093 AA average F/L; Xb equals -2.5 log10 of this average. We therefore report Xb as 0.10 mag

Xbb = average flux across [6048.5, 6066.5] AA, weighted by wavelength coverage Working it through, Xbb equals 16.1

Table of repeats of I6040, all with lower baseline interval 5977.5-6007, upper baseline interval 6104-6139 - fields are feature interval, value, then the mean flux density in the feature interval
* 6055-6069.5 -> -2.1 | 16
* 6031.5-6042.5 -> -2.0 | 16.2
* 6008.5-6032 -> -0.6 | 13.9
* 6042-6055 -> -1.6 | 15.5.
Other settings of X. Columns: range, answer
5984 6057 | 14.4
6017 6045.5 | 15.2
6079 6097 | 14.9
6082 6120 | 14.9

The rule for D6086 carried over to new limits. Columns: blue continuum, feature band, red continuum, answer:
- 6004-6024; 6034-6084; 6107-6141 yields -0.12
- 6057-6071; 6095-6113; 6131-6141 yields -0.04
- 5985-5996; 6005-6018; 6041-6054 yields 0.05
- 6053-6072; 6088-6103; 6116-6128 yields 0.00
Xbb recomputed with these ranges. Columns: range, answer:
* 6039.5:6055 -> 15.6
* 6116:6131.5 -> 14.6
